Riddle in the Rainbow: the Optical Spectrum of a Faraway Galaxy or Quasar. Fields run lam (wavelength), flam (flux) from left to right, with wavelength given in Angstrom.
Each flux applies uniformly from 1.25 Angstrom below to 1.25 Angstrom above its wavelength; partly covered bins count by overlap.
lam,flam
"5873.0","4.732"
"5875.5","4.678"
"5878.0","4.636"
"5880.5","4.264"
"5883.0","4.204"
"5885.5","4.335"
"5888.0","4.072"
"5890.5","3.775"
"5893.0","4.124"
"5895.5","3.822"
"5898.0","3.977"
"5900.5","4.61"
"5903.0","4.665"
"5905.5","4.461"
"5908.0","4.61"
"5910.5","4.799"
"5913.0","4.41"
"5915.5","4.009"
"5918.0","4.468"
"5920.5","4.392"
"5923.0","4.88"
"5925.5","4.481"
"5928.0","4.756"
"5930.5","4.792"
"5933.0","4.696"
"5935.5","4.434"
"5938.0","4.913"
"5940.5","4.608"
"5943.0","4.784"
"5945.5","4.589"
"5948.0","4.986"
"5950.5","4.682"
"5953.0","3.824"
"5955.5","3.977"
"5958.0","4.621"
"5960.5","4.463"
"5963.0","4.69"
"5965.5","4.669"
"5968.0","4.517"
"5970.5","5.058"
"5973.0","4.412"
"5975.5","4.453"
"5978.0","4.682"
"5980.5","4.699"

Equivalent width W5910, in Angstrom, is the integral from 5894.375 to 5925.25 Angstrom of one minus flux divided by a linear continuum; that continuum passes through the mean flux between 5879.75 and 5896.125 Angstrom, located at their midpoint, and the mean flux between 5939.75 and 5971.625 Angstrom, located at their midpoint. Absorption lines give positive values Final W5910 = -1.33 Angstrom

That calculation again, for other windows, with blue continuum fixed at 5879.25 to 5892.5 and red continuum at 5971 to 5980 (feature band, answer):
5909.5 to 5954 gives -2.3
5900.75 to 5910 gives -0.8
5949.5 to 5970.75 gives 0.1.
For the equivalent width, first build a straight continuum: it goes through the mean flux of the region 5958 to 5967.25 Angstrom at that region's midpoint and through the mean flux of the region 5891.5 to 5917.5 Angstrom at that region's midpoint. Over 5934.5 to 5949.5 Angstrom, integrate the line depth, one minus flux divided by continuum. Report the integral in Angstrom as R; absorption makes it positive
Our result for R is -0.7 Angstrom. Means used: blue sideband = 4.35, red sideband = 4.6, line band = 4.72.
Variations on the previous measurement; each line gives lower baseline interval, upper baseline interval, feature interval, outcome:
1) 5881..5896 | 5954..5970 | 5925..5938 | -1.0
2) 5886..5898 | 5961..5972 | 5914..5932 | -1.1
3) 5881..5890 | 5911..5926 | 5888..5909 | 0.2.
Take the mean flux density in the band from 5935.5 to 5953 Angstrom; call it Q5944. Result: 4.67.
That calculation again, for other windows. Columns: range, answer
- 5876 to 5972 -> 4.48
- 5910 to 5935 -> 4.56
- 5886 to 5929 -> 4.37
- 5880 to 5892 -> 4.12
